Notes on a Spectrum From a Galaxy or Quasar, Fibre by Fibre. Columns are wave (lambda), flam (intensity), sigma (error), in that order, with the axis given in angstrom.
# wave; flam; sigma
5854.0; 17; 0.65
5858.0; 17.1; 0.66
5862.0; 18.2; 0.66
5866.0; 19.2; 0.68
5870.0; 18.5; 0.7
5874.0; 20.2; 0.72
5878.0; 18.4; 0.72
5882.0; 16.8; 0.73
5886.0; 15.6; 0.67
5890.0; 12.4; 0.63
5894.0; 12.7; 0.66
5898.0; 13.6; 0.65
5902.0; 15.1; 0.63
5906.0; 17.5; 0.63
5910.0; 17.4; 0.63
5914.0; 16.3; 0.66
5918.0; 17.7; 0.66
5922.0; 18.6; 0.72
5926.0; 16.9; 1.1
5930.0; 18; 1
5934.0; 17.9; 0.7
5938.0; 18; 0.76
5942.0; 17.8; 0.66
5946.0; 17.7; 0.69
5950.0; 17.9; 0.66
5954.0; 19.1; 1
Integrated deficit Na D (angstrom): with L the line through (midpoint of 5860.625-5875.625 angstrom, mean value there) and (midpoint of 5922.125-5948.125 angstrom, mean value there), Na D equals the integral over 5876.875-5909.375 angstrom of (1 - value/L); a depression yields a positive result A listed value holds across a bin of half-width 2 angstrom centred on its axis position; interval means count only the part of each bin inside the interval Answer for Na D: 5.8 angstrom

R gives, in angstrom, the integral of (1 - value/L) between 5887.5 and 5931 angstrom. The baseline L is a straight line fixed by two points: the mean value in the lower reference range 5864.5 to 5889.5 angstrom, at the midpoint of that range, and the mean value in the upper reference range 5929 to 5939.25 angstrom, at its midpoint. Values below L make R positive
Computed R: 4.6 angstrom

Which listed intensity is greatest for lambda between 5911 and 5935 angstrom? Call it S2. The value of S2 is 18.6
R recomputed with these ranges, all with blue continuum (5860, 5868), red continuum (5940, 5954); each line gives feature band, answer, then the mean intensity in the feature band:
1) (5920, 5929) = 0.20 angstrom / 17.8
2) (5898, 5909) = 1.47 angstrom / 15.9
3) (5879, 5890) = 1.67 angstrom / 15.7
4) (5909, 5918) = 0.64 angstrom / 17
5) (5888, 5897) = 2.82 angstrom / 12.7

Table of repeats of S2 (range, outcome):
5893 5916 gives 17.5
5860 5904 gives 20.2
